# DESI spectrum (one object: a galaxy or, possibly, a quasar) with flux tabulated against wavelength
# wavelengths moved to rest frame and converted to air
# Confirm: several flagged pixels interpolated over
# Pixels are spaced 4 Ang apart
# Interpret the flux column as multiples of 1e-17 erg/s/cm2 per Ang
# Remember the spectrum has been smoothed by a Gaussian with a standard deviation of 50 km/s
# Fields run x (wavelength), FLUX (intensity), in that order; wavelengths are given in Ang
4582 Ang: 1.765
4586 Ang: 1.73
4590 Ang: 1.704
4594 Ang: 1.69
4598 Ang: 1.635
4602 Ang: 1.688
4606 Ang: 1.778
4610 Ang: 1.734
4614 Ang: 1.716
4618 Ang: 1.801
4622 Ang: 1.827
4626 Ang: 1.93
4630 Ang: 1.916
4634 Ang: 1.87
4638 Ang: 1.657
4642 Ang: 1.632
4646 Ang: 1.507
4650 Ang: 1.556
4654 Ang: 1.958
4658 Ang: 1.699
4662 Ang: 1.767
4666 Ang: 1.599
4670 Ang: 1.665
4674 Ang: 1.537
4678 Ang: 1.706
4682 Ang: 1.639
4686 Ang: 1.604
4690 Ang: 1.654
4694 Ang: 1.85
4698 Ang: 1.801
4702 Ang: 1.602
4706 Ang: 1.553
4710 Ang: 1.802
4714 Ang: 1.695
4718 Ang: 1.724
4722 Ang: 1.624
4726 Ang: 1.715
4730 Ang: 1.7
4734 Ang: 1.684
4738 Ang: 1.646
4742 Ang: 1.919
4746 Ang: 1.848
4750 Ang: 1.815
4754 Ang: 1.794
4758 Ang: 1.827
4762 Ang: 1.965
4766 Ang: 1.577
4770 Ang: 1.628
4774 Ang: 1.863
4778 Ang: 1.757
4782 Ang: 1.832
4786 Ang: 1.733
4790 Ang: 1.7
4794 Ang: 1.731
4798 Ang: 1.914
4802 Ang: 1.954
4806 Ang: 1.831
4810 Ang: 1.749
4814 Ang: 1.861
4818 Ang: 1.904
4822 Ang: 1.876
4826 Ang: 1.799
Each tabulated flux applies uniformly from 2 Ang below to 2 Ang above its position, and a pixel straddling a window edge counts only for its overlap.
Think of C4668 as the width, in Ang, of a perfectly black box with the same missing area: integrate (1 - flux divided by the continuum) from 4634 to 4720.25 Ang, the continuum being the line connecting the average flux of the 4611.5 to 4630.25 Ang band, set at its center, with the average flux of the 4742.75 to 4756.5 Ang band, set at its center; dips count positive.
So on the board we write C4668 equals 6.9 Ang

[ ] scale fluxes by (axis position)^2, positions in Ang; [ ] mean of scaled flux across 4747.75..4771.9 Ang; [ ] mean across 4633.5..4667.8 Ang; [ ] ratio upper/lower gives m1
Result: 1.1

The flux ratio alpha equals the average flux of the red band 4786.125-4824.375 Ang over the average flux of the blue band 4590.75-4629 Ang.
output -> 1.0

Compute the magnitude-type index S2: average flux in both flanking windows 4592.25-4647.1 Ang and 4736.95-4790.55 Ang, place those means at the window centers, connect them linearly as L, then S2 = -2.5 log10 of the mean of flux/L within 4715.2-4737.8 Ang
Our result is 0.05 mag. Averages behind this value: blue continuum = 1.75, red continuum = 1.78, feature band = 1.69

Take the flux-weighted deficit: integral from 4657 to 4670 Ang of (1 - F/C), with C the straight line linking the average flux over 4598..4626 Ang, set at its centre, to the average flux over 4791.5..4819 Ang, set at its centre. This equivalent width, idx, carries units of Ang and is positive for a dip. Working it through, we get 0.7 Ang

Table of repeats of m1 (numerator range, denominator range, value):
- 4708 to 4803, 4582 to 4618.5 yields 1.10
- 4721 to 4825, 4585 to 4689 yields 1.11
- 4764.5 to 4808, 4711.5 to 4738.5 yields 1.08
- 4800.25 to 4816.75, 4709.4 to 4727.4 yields 1.13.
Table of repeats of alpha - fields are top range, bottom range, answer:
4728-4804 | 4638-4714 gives 1.07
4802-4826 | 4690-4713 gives 1.08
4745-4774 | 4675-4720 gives 1.05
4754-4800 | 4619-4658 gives 1.01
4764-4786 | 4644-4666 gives 1.03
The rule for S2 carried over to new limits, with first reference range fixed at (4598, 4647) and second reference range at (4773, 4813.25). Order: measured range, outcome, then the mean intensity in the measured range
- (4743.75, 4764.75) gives -0.03 mag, 1.84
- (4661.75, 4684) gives 0.08 mag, 1.64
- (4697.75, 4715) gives 0.06 mag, 1.68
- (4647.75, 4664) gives 0.01 mag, 1.74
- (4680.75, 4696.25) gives 0.05 mag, 1.69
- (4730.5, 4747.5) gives 0.02 mag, 1.77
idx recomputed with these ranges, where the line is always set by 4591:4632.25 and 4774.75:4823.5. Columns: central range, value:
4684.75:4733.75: 2.8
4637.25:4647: 1.0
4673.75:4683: 0.8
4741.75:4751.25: -0.2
